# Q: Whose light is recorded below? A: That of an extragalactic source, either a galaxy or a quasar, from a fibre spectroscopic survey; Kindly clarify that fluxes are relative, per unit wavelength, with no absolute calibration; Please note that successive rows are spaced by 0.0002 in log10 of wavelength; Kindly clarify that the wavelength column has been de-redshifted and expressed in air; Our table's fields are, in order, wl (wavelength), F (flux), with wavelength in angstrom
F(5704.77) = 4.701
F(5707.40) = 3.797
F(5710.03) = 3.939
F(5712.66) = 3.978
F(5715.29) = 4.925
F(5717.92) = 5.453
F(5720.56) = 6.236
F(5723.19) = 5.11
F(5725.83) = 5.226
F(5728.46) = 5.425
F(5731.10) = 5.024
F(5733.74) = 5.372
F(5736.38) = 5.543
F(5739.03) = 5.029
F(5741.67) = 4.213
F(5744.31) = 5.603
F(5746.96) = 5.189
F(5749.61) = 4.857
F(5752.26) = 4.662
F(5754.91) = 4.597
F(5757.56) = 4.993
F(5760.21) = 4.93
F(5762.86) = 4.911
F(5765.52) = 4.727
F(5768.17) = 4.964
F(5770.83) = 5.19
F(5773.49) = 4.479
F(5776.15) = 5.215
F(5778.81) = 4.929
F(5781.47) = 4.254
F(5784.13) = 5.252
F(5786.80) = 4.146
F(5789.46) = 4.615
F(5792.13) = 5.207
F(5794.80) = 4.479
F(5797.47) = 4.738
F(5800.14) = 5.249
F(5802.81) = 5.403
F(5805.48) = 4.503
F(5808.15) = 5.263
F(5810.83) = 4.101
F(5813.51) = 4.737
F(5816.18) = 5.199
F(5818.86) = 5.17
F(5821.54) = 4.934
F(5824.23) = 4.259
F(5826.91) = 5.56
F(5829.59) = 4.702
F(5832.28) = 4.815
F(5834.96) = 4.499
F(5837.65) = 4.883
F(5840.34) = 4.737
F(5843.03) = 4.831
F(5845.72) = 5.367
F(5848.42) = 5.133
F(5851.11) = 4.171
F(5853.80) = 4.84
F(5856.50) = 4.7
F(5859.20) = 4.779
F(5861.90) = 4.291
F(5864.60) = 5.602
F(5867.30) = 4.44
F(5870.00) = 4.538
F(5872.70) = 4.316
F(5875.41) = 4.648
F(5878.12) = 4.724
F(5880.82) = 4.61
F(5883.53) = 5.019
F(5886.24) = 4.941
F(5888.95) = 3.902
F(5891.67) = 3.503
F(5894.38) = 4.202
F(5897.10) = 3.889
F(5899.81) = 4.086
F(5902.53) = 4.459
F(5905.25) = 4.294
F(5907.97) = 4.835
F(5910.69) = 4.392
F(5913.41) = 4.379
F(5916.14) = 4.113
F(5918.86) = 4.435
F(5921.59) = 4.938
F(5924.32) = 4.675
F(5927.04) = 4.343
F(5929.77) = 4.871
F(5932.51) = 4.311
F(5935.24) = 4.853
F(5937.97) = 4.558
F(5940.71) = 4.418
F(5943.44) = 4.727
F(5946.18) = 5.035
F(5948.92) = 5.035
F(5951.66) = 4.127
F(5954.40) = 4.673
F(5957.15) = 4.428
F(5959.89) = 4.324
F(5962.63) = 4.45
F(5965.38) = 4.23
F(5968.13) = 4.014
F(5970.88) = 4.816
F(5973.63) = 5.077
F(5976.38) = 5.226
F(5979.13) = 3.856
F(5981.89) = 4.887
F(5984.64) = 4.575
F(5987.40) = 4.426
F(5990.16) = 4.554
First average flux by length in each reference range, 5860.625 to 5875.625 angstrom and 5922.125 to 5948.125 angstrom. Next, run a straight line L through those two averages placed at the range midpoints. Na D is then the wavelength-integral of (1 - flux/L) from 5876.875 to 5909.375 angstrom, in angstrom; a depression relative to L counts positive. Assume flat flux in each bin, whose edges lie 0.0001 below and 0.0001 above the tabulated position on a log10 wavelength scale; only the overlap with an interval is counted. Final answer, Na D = 1.9 angstrom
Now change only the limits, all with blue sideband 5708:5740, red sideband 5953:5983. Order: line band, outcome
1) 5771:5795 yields 0.88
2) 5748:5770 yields 0.69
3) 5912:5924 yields 0.43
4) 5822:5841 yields 0.20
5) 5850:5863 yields 0.59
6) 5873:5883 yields 0.18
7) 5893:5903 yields 1.20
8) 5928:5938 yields -0.07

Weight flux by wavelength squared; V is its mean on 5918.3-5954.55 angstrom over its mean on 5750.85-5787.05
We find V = 1.0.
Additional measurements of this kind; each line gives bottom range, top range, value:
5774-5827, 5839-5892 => 0.99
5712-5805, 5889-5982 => 0.95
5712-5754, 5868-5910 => 0.91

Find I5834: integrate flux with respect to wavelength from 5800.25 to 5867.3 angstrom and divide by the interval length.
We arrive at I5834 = 4.85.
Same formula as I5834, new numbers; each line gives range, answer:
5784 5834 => 4.85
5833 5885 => 4.75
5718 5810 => 4.99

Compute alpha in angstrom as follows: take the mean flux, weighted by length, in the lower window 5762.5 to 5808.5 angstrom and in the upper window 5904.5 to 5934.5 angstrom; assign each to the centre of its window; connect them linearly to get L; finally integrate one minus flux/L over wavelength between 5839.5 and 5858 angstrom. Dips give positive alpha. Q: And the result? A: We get -0.5 angstrom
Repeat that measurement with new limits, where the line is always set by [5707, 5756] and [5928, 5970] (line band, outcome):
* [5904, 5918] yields 0.6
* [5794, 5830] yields -0.5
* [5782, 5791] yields 0.4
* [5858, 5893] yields 0.9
